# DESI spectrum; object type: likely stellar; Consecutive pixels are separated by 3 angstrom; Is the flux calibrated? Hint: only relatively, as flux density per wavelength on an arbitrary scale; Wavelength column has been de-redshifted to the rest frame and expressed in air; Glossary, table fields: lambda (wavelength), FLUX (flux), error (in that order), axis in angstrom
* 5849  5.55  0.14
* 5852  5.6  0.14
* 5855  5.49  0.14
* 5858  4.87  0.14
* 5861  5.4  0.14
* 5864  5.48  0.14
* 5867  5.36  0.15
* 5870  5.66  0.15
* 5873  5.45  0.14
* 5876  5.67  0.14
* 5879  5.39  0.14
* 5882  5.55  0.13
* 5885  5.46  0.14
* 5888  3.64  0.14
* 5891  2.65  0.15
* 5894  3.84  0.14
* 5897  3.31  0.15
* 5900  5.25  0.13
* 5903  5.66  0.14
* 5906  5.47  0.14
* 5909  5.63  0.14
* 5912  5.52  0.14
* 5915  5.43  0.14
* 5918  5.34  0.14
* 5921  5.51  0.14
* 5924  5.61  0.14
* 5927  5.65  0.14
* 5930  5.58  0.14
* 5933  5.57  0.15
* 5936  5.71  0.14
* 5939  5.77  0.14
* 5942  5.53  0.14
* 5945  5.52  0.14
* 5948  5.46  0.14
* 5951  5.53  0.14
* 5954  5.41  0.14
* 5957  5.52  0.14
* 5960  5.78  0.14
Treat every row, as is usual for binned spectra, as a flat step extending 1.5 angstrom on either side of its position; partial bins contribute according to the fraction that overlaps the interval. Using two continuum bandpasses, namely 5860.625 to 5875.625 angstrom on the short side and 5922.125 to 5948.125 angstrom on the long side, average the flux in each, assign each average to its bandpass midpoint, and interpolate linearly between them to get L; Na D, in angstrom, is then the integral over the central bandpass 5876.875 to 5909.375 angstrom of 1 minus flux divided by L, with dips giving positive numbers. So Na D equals 4.9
